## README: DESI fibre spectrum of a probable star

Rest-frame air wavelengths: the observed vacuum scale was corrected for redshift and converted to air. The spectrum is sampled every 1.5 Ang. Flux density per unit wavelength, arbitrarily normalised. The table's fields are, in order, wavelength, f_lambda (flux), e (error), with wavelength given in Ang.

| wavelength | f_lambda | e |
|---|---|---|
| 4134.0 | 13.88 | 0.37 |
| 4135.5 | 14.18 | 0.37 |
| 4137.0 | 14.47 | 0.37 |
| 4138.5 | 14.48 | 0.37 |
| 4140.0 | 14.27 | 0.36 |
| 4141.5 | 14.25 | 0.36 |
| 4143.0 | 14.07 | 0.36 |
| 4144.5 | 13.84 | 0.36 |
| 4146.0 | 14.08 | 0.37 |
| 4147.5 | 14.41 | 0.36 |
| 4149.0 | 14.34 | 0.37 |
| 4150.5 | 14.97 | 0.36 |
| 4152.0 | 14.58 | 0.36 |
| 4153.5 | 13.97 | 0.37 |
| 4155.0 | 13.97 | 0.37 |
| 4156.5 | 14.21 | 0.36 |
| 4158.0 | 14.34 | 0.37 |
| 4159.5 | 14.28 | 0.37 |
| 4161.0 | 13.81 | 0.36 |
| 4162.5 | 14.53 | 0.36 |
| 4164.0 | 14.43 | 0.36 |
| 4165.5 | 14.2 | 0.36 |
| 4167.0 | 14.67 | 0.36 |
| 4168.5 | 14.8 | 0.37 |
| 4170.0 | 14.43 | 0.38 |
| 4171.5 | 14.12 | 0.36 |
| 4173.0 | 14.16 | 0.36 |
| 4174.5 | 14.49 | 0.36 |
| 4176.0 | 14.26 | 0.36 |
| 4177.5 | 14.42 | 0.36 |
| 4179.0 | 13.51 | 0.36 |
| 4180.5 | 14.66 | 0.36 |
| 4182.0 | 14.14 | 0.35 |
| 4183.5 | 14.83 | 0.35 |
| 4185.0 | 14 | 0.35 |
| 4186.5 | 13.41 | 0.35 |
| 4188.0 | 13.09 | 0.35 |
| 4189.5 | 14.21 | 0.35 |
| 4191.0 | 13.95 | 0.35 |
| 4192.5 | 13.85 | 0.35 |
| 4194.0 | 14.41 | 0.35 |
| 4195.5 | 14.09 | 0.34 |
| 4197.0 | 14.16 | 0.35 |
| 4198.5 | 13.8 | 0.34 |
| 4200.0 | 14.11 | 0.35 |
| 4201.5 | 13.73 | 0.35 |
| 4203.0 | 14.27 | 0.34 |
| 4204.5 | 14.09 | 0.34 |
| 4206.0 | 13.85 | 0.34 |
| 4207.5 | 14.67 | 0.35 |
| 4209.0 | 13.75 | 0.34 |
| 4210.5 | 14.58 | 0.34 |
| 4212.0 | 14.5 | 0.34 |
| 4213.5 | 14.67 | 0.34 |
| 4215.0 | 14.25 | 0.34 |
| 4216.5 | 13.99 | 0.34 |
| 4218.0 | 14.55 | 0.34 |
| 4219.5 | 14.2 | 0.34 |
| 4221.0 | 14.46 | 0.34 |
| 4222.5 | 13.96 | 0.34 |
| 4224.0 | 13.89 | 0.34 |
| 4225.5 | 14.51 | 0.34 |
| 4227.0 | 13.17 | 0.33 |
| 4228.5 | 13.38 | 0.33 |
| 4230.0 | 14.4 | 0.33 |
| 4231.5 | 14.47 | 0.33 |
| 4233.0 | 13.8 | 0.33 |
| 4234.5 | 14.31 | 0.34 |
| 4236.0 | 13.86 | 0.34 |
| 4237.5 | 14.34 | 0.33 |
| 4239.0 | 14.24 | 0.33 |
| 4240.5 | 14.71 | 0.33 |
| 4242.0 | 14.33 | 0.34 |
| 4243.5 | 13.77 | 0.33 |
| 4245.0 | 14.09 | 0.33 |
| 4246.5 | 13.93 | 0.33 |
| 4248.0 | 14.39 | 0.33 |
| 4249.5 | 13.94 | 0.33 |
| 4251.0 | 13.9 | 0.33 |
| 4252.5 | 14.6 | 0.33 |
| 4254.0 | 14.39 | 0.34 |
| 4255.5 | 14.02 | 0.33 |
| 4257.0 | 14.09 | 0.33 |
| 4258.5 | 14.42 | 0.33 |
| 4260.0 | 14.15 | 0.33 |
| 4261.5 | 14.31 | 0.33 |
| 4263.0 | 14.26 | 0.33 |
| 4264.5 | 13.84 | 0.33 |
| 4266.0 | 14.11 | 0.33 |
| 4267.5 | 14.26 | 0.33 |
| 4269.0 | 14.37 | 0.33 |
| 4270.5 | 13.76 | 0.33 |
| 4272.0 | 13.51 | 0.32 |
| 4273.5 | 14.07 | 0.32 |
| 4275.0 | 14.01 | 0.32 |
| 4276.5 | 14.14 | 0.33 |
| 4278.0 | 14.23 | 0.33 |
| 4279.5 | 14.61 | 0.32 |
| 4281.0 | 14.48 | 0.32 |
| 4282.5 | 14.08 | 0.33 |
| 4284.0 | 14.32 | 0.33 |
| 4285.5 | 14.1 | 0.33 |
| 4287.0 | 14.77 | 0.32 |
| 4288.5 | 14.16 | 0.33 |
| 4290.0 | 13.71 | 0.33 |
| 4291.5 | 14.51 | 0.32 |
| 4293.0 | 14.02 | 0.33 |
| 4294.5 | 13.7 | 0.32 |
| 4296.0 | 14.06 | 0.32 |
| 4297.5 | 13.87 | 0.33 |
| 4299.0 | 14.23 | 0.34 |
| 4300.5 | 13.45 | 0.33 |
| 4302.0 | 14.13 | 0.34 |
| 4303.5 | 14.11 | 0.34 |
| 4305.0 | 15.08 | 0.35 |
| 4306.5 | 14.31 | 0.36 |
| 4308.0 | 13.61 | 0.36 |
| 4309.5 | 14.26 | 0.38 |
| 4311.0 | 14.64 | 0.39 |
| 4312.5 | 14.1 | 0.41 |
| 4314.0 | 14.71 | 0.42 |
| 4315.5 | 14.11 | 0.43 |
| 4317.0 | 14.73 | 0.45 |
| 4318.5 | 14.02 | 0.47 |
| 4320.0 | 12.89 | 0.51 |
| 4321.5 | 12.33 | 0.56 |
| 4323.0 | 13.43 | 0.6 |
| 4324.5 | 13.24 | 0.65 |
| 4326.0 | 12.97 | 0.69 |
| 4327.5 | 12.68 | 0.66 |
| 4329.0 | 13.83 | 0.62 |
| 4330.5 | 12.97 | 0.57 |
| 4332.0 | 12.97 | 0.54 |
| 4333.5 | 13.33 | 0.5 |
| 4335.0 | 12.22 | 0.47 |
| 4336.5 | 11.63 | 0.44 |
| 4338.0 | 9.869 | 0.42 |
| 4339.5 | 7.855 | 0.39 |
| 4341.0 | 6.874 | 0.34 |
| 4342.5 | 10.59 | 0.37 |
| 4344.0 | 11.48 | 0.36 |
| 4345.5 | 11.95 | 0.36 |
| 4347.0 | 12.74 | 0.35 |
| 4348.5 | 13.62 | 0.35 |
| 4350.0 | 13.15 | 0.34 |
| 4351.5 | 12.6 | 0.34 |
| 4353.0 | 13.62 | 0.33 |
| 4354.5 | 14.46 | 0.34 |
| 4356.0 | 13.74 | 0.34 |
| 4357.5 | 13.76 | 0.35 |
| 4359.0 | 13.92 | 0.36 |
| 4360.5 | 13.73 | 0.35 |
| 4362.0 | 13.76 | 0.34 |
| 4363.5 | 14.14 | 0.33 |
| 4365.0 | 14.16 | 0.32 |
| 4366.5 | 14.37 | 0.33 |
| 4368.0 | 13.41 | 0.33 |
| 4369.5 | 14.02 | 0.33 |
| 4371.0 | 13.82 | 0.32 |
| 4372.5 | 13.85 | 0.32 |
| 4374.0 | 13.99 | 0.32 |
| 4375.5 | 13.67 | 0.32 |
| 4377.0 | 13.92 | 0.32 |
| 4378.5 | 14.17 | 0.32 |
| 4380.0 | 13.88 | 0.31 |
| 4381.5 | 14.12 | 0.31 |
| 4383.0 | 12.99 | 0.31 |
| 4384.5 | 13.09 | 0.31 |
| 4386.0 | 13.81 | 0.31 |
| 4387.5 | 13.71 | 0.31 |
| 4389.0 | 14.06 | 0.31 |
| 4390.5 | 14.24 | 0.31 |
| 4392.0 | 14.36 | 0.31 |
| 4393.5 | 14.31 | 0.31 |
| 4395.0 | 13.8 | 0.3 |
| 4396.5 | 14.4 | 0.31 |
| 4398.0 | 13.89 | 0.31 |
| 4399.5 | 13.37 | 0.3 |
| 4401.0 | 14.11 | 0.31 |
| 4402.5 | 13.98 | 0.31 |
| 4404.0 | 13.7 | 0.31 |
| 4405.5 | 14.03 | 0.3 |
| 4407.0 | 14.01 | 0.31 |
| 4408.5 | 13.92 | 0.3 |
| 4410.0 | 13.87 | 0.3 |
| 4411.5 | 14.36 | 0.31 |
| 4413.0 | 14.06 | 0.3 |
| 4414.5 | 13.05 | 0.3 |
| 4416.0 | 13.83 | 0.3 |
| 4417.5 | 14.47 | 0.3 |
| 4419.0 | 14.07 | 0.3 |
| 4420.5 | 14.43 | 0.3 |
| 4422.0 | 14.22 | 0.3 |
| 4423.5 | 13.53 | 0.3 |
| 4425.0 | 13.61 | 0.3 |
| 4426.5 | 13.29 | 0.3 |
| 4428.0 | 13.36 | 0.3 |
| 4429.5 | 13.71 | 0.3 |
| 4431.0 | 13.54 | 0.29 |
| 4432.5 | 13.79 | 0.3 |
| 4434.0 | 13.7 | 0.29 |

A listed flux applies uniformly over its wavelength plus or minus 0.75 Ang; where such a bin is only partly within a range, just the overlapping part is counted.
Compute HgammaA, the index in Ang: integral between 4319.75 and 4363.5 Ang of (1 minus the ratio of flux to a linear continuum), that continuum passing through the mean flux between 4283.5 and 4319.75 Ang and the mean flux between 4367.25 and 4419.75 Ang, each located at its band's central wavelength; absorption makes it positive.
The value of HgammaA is 4.8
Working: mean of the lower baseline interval 14.2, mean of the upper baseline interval 13.9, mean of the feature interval 12.5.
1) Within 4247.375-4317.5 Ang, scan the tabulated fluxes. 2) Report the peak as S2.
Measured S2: 15.08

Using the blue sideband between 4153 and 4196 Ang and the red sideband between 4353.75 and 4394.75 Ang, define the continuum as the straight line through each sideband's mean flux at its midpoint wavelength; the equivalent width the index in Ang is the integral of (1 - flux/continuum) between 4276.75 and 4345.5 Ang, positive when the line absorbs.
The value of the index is 3.4 Ang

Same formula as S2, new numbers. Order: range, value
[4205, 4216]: 14.67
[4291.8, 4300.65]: 14.23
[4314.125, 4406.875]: 14.73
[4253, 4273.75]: 14.42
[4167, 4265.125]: 14.83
